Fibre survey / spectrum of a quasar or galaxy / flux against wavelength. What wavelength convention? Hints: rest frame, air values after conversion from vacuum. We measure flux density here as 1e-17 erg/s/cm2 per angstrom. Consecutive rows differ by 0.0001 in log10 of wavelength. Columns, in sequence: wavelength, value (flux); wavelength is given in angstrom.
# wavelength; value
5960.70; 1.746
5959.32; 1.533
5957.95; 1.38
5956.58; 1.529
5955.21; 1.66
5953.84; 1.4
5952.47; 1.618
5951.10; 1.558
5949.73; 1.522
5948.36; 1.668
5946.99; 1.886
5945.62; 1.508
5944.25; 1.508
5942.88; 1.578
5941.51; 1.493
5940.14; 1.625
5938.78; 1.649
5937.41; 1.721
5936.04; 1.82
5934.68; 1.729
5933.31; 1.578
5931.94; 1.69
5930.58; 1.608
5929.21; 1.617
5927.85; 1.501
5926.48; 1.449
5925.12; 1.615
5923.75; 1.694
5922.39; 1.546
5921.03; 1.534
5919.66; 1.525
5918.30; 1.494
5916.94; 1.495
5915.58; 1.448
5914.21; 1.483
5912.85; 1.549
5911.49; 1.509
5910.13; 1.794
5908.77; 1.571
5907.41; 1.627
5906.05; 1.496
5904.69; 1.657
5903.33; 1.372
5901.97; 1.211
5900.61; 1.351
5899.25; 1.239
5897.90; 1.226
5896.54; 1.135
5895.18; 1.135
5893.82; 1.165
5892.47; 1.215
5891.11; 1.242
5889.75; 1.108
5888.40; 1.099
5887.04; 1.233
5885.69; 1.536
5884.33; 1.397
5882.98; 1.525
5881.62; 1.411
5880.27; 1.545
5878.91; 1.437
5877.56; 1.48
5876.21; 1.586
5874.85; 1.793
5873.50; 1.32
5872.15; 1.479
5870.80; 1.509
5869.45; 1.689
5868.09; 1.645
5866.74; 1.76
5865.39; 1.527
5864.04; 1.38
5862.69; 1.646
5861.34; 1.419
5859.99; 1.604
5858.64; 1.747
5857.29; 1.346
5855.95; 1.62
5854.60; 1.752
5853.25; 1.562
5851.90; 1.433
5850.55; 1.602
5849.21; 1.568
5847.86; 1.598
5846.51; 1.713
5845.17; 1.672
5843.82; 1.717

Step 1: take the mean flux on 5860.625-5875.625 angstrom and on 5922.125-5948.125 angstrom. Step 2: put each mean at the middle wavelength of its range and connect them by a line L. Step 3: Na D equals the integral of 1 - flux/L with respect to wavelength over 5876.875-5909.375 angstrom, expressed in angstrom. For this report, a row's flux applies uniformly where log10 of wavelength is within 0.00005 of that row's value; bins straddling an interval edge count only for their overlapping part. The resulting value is 4.8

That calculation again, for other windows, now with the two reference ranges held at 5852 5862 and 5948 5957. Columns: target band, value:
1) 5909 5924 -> 0.2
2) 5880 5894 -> 2.3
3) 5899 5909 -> 0.8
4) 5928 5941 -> -0.8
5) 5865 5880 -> 0.0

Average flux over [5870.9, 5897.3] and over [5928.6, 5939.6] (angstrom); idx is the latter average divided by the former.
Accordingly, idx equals 1.23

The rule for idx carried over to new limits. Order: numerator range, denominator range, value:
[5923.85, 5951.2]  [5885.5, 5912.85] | 1.20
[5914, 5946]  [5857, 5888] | 1.04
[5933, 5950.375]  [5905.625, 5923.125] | 1.06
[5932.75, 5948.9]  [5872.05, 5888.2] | 1.12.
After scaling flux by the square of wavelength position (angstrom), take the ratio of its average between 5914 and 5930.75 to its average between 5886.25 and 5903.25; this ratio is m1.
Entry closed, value 1.29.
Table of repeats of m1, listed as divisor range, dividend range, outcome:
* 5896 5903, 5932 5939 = 1.39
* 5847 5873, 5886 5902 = 0.77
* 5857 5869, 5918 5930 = 1.01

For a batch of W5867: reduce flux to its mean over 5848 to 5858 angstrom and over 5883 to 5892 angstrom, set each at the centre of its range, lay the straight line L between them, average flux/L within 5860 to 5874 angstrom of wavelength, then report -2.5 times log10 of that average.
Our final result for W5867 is -0.07 mag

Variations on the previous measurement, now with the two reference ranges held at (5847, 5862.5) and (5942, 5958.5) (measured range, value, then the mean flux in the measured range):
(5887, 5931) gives 0.106 mag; 1.42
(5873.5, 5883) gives 0.033 mag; 1.52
